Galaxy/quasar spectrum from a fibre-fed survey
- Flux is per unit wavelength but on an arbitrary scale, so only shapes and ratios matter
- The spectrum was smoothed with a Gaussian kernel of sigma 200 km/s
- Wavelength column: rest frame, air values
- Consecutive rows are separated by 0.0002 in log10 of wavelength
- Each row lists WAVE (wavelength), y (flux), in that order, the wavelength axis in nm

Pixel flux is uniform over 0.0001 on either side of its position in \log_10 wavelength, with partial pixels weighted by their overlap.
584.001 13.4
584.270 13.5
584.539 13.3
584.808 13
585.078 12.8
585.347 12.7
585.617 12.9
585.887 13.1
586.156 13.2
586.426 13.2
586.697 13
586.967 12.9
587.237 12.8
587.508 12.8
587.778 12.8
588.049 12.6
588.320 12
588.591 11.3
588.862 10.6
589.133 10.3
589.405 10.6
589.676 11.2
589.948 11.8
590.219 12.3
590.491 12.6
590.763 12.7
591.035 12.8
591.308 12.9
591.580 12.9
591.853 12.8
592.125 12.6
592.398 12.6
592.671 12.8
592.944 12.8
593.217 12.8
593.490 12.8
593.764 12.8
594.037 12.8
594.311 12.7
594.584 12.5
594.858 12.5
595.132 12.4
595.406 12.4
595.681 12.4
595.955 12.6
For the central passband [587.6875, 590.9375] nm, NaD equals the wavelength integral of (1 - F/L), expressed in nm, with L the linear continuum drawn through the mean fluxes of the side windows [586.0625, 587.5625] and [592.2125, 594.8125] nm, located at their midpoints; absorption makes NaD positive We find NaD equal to 0.291 nm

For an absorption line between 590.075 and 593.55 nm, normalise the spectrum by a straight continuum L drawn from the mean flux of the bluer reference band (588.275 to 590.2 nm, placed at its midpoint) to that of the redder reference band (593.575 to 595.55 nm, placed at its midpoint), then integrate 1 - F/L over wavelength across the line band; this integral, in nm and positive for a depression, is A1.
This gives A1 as -0.26 nm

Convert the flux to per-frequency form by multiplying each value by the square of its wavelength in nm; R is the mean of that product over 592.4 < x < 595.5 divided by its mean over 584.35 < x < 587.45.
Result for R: 1.00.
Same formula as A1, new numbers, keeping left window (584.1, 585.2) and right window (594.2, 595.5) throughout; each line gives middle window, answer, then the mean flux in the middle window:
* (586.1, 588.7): 0.07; 12.7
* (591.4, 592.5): 0.00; 12.7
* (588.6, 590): 0.22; 10.9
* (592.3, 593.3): -0.01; 12.8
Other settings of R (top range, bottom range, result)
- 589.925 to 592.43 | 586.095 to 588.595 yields 1.01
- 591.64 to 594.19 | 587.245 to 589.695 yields 1.11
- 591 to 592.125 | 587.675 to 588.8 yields 1.08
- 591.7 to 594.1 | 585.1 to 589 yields 1.04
